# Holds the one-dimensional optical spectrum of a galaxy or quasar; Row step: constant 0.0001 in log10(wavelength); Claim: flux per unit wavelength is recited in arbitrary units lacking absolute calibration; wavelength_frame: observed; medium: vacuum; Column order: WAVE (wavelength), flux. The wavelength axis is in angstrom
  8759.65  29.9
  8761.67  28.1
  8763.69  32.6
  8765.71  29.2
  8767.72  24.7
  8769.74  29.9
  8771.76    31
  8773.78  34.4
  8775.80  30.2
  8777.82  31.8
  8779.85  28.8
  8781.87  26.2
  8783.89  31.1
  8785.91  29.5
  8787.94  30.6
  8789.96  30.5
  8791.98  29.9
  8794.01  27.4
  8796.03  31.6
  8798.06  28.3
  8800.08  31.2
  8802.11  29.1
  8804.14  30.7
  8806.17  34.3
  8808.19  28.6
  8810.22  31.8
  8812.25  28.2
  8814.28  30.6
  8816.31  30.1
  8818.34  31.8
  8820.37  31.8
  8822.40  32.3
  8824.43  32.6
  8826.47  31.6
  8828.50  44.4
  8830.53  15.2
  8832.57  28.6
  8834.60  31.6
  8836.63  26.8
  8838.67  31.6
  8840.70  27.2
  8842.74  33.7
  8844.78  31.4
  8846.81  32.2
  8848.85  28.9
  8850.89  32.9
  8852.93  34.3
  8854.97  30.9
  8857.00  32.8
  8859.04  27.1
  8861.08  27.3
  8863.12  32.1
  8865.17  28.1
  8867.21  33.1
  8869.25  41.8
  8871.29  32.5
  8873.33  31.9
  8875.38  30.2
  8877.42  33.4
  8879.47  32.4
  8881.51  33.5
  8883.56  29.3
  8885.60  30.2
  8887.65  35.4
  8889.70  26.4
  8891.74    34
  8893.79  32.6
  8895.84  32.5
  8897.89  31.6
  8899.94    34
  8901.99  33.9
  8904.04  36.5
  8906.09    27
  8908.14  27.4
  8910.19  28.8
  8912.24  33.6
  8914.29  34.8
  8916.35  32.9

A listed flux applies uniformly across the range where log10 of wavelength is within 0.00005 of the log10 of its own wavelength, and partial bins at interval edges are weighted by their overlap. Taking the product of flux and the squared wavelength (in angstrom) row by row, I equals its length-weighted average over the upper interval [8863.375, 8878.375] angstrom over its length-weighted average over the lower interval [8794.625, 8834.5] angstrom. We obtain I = 1.09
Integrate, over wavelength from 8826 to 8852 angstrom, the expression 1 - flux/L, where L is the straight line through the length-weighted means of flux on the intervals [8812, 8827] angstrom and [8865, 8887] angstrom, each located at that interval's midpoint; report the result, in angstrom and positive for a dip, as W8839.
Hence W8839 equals 1.0 angstrom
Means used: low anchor 31.2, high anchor 32.6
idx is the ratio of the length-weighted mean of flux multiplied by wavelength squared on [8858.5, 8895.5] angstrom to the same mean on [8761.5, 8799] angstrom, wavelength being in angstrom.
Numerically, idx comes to 1.09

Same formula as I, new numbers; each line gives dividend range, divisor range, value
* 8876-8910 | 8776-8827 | 1.07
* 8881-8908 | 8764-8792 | 1.09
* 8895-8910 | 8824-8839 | 1.07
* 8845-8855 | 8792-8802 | 1.09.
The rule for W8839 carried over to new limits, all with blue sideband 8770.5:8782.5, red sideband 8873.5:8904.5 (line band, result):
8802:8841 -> 0.9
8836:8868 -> 1.0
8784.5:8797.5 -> 0.4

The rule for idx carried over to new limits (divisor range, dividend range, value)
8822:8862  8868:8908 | 1.07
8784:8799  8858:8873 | 1.08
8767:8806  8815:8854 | 1.05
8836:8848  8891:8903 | 1.09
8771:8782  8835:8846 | 1.00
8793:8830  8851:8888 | 1.04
